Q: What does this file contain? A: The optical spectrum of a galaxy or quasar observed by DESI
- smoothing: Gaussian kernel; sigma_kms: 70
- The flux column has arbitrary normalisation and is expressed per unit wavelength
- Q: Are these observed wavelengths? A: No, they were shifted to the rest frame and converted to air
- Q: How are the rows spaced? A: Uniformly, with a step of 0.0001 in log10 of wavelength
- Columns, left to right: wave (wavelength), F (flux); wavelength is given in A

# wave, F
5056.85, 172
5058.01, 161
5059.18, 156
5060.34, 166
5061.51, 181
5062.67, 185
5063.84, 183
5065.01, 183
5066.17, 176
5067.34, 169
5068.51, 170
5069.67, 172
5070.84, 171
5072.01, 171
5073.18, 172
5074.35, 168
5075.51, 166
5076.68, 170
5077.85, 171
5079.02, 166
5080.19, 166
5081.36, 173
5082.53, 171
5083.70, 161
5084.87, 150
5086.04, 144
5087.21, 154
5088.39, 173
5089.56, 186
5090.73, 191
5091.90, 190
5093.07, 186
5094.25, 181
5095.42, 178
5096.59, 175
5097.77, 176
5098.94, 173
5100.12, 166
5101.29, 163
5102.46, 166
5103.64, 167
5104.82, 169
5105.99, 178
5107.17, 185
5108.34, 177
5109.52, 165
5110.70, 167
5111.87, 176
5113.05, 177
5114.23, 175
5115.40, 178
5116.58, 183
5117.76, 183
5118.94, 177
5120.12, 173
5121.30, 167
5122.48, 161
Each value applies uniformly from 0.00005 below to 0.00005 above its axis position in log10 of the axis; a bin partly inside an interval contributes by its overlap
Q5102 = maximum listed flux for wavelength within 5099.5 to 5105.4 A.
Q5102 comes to 169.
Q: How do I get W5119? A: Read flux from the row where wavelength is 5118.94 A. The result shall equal 177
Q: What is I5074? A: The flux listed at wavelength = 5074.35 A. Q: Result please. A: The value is 168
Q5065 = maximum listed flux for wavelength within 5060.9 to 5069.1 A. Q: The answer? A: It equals 185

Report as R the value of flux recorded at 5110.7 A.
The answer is 167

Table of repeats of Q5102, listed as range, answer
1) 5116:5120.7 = 183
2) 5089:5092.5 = 191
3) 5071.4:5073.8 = 172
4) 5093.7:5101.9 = 181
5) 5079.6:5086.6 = 173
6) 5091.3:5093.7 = 190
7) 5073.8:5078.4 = 171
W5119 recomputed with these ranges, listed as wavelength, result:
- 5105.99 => 178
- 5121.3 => 167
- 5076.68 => 170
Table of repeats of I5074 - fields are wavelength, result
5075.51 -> 166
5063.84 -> 183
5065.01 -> 183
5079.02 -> 166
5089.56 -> 186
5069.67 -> 172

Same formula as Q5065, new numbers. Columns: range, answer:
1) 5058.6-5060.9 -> 166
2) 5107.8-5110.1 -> 177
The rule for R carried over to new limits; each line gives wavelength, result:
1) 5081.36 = 173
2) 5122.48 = 161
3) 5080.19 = 166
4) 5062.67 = 185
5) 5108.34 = 177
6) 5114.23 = 175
